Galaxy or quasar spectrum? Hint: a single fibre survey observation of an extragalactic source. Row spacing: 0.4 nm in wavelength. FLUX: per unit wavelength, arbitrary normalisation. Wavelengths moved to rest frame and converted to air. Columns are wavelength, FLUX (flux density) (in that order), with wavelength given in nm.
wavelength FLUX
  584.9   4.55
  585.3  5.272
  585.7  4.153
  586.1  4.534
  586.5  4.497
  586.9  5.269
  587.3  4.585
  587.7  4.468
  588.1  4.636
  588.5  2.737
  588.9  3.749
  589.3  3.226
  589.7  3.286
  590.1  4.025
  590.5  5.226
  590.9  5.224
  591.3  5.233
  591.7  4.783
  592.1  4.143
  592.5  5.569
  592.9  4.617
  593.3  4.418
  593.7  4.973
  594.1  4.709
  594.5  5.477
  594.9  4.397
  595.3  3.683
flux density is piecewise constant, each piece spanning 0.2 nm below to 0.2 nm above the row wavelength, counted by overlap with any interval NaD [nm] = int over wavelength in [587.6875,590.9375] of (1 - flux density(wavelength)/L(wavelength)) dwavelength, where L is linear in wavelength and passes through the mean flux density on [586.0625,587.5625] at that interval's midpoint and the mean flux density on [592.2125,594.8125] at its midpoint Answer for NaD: 0.55 nm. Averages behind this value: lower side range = 4.73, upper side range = 4.91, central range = 3.98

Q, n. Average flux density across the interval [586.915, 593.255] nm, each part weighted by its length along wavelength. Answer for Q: 4.39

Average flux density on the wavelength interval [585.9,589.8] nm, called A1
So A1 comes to 4.12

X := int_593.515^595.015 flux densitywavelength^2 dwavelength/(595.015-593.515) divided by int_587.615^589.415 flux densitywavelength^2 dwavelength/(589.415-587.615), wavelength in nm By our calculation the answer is 1.34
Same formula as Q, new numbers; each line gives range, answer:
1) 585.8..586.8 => 4.55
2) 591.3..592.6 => 4.84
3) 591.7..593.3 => 4.73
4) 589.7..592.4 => 4.69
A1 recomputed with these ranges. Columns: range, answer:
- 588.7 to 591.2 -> 4.17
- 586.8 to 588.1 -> 4.71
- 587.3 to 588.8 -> 4.02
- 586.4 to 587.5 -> 4.81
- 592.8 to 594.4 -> 4.73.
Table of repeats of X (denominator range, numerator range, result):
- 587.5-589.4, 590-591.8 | 1.32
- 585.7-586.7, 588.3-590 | 0.75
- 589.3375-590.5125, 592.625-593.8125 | 1.23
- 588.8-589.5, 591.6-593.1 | 1.40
